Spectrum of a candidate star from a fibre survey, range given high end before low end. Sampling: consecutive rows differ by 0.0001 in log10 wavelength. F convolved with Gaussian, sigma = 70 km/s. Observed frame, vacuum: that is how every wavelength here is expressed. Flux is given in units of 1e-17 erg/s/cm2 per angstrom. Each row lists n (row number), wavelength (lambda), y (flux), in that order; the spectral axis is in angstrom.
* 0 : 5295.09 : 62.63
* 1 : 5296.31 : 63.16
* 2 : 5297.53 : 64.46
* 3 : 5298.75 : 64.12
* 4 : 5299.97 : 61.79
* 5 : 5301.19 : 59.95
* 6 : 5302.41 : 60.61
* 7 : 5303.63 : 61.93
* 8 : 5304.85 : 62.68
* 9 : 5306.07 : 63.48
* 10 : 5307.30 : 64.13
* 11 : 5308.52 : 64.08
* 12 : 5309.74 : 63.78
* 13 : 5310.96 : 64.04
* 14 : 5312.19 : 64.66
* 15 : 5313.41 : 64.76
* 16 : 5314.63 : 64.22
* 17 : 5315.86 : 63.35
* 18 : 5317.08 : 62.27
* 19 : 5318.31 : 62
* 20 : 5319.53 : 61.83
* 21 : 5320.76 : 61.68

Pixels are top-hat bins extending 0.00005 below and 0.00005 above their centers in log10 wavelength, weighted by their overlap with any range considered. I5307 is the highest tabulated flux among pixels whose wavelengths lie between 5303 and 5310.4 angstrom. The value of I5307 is 64.13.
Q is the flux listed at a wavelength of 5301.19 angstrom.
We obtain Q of 59.95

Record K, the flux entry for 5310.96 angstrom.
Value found 64.04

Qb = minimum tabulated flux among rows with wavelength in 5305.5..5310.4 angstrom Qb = 63.48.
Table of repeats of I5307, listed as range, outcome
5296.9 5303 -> 64.46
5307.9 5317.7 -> 64.76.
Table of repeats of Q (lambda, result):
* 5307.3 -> 64.13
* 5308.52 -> 64.08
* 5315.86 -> 63.35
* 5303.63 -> 61.93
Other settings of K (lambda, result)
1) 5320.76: 61.68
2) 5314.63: 64.22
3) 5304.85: 62.68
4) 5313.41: 64.76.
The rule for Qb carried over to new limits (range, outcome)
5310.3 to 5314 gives 64.04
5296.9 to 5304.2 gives 59.95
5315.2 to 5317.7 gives 62.27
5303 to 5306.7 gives 61.93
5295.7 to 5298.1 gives 63.16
